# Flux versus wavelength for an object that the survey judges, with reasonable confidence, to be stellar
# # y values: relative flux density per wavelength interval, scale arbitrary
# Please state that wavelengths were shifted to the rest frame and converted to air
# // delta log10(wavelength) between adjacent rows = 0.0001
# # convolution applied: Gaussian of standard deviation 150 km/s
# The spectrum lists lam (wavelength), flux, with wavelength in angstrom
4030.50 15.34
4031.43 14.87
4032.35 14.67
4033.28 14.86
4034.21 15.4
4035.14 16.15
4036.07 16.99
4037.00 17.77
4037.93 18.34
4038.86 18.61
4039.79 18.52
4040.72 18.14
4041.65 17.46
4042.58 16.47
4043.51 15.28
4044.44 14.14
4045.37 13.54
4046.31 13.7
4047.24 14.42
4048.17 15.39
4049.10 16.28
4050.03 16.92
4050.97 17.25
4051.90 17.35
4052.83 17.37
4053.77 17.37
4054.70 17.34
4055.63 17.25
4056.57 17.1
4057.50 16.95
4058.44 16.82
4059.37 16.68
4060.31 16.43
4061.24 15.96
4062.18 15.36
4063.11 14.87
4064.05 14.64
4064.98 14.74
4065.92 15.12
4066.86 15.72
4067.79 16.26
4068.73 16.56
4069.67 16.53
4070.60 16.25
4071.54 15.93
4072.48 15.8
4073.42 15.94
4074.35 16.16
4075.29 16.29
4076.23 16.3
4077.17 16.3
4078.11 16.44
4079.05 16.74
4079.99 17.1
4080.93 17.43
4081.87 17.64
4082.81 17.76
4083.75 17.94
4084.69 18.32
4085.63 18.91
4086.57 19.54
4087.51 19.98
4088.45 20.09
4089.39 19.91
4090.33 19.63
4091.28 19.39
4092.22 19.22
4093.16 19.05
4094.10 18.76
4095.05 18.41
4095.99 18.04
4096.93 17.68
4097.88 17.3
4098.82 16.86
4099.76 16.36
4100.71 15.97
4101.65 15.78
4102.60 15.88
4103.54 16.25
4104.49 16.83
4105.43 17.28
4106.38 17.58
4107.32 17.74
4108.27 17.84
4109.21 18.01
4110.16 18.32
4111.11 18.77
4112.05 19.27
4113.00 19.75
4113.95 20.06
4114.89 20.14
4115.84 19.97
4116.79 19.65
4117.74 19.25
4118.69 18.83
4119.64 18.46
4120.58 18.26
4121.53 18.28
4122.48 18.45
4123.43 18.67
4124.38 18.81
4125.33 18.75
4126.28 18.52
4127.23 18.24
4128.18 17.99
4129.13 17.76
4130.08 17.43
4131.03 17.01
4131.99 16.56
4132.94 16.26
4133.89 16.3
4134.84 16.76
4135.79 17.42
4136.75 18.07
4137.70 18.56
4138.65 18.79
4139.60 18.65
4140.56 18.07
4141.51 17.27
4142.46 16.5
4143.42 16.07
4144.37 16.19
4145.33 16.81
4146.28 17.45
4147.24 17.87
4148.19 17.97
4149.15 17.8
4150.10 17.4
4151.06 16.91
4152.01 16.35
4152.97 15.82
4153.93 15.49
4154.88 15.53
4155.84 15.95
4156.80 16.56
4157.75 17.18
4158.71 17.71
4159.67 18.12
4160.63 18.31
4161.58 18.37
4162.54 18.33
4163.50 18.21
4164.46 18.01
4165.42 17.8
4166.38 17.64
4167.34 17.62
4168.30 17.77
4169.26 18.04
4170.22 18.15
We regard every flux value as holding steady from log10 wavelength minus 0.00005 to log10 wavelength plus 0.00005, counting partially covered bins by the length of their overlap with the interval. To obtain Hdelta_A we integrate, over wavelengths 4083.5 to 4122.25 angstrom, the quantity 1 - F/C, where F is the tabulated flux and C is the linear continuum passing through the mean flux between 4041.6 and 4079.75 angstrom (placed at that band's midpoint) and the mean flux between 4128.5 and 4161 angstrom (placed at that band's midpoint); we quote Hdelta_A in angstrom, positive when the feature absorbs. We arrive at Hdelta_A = -4.1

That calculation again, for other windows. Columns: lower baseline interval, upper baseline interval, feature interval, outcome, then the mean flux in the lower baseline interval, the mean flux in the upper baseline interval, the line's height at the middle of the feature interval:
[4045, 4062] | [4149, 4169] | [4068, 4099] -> -2.04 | 16.3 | 17.3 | 16.6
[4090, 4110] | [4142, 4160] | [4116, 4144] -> -1.30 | 17.6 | 16.8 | 17.1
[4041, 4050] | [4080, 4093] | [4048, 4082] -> 1.14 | 15.3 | 18.9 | 17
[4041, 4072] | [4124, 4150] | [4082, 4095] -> -1.88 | 16.1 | 17.5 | 16.6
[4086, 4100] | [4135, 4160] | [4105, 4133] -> -0.70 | 18.7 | 17.2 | 18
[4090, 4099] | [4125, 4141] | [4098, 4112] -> 0.82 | 18.5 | 17.7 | 18.2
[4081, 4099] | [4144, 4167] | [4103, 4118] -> -0.26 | 18.7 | 17.2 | 18.2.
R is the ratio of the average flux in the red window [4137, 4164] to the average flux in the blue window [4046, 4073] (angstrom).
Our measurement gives 1.07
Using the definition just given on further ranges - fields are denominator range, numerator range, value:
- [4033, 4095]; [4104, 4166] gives 1.05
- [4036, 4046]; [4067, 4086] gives 1.00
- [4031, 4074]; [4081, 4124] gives 1.13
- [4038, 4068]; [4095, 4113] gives 1.07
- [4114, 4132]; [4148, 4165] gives 0.93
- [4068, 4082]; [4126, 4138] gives 1.06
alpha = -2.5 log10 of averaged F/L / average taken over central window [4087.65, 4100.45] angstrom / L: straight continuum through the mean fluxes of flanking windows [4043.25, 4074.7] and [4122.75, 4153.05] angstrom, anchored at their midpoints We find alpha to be -0.11 mag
